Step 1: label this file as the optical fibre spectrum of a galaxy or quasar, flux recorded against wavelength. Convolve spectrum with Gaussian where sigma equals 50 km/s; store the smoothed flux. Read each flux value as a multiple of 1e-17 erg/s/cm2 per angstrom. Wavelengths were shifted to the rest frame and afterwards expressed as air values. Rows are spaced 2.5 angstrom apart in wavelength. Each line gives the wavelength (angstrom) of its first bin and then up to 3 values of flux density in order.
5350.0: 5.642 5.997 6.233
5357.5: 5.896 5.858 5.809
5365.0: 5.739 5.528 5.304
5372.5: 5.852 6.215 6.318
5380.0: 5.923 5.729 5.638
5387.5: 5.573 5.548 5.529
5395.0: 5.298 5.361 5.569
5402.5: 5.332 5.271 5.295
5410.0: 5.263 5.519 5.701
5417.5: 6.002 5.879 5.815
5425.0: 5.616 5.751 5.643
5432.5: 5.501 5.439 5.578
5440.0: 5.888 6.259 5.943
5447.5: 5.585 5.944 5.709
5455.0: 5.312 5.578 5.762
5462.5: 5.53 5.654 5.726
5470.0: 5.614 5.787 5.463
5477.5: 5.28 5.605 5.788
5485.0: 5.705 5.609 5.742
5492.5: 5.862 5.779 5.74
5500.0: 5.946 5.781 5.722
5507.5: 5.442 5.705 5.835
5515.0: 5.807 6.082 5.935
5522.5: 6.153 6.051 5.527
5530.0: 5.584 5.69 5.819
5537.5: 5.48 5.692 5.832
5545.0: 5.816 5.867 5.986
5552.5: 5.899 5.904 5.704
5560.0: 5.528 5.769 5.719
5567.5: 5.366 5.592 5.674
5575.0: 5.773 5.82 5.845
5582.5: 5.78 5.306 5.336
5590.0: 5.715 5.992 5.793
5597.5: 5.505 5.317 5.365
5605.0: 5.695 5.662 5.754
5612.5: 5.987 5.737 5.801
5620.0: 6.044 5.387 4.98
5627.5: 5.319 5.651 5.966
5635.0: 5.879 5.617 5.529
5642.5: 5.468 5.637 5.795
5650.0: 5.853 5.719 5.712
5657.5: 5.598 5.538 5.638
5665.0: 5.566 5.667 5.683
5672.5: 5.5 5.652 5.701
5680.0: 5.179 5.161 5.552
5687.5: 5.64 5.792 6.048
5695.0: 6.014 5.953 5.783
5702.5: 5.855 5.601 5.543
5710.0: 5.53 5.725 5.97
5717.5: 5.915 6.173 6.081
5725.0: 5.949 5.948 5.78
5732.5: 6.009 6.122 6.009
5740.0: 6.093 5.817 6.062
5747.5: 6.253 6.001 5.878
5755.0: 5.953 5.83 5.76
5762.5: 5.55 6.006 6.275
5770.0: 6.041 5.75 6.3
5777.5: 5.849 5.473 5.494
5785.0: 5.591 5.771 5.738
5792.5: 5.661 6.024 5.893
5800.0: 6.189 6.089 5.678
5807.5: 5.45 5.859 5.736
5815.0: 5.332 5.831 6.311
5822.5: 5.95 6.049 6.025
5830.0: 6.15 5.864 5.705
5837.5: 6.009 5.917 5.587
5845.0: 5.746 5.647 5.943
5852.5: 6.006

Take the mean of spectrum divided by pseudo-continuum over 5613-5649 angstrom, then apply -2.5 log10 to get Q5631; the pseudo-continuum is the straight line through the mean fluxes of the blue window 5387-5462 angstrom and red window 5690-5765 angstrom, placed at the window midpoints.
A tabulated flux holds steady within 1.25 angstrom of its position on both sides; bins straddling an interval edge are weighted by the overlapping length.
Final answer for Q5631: 0.03 mag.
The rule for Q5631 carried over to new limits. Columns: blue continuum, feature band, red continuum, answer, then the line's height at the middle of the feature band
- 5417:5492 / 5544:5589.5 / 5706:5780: 0.01 mag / 5.78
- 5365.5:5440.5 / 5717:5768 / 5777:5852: -0.03 mag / 5.79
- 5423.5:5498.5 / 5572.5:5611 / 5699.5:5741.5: 0.03 mag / 5.79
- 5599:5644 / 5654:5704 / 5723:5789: 0.02 mag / 5.74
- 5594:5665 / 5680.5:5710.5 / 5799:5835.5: 0.01 mag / 5.72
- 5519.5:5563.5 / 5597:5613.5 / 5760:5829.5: 0.04 mag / 5.8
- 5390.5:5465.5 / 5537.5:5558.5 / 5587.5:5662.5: -0.03 mag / 5.64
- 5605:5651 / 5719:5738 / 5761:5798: -0.04 mag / 5.77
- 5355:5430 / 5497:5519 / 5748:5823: -0.01 mag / 5.72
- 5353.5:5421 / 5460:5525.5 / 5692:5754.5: 0.00 mag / 5.75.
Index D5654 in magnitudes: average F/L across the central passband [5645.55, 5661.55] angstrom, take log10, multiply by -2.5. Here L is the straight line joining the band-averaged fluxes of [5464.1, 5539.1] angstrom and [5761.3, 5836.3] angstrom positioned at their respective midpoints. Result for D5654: 0.02 mag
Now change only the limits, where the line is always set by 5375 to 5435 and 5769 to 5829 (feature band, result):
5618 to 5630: 0.051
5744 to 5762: -0.024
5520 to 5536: -0.024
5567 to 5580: 0.006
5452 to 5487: 0.010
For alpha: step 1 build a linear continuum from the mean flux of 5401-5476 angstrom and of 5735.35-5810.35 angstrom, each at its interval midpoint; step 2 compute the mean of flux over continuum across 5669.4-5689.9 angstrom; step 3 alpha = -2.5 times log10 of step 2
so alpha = 0.06 mag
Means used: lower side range 5.65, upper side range 5.88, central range 5.52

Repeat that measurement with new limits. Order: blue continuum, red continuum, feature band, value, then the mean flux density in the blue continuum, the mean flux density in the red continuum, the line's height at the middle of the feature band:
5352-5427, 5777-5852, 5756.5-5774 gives -0.02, 5.68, 5.82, 5.8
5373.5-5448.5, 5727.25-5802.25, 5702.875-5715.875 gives 0.04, 5.67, 5.91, 5.87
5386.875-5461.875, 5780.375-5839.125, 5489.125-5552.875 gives -0.02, 5.62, 5.84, 5.67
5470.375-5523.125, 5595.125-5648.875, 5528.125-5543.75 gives 0.01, 5.74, 5.63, 5.71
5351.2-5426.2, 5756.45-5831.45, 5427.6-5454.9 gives 0.00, 5.69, 5.86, 5.71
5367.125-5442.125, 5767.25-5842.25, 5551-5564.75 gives -0.01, 5.64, 5.86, 5.72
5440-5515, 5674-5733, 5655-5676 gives 0.03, 5.71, 5.77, 5.76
